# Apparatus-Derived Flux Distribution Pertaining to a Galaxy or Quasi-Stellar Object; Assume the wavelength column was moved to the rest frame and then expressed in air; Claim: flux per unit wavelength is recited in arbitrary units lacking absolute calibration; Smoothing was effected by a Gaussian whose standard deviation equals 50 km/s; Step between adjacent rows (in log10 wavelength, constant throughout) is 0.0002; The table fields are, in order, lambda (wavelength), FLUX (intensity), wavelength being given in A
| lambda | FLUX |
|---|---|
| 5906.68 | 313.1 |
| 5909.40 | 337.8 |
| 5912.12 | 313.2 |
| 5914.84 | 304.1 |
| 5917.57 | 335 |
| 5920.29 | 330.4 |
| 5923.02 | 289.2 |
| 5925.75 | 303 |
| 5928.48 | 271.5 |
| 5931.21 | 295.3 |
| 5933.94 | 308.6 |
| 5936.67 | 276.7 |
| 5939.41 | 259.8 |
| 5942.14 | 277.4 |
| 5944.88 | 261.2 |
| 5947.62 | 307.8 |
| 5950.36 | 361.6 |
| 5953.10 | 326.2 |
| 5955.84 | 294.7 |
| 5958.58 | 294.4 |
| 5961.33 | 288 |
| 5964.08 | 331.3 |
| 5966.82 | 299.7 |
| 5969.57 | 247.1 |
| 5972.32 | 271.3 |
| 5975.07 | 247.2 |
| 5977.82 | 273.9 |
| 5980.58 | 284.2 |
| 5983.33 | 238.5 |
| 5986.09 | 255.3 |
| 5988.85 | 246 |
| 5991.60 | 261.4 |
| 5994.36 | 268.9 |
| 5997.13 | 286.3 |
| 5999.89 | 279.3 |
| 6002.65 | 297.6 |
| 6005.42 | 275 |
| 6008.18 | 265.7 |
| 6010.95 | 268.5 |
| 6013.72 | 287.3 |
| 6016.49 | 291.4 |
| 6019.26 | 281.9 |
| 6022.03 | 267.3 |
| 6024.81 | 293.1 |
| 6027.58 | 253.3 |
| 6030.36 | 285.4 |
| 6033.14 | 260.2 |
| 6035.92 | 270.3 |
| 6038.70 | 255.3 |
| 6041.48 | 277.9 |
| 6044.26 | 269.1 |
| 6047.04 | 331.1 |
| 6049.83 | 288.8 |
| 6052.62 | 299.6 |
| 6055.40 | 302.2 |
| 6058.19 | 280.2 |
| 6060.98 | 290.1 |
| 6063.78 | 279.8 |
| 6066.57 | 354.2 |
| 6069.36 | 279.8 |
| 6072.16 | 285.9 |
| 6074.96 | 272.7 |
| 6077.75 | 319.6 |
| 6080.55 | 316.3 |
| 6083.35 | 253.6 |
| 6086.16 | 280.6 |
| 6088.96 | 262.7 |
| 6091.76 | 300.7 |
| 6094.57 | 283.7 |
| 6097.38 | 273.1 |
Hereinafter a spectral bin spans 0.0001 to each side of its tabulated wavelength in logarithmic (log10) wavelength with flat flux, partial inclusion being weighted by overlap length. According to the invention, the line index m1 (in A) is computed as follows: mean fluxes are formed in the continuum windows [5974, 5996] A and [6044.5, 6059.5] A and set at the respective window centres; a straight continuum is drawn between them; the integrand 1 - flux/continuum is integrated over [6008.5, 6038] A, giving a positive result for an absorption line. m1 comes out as 0.7 A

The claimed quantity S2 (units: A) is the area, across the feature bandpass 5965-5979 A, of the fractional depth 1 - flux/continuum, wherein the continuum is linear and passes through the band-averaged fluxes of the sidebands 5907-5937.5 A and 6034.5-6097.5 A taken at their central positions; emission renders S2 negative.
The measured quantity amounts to 1.4 A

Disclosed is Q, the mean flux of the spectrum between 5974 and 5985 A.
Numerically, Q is 261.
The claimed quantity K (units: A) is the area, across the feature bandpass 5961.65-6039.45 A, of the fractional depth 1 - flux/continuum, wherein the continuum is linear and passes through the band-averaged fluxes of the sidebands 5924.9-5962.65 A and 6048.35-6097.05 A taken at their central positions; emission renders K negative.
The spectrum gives 5.2 A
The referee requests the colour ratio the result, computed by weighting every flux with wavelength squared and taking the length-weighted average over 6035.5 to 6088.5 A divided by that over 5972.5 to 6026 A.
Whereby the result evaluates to 1.09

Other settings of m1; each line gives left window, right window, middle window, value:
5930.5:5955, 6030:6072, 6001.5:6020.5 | 0.7 A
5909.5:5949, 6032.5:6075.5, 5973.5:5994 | 2.4 A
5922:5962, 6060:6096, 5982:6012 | 2.6 A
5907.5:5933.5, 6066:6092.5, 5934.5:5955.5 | 0.7 A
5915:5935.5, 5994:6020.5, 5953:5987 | 1.4 A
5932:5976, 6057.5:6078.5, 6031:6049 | 1.0 A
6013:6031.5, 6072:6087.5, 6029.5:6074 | -0.6 A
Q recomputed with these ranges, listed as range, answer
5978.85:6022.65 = 272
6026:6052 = 278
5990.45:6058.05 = 280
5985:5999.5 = 265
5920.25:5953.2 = 295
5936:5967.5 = 299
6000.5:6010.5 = 278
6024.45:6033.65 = 272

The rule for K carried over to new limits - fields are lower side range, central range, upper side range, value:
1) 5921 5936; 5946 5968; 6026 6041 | -2.0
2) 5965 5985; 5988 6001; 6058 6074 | 0.2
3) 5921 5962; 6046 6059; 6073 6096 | -0.6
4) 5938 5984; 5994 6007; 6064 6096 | 0.3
